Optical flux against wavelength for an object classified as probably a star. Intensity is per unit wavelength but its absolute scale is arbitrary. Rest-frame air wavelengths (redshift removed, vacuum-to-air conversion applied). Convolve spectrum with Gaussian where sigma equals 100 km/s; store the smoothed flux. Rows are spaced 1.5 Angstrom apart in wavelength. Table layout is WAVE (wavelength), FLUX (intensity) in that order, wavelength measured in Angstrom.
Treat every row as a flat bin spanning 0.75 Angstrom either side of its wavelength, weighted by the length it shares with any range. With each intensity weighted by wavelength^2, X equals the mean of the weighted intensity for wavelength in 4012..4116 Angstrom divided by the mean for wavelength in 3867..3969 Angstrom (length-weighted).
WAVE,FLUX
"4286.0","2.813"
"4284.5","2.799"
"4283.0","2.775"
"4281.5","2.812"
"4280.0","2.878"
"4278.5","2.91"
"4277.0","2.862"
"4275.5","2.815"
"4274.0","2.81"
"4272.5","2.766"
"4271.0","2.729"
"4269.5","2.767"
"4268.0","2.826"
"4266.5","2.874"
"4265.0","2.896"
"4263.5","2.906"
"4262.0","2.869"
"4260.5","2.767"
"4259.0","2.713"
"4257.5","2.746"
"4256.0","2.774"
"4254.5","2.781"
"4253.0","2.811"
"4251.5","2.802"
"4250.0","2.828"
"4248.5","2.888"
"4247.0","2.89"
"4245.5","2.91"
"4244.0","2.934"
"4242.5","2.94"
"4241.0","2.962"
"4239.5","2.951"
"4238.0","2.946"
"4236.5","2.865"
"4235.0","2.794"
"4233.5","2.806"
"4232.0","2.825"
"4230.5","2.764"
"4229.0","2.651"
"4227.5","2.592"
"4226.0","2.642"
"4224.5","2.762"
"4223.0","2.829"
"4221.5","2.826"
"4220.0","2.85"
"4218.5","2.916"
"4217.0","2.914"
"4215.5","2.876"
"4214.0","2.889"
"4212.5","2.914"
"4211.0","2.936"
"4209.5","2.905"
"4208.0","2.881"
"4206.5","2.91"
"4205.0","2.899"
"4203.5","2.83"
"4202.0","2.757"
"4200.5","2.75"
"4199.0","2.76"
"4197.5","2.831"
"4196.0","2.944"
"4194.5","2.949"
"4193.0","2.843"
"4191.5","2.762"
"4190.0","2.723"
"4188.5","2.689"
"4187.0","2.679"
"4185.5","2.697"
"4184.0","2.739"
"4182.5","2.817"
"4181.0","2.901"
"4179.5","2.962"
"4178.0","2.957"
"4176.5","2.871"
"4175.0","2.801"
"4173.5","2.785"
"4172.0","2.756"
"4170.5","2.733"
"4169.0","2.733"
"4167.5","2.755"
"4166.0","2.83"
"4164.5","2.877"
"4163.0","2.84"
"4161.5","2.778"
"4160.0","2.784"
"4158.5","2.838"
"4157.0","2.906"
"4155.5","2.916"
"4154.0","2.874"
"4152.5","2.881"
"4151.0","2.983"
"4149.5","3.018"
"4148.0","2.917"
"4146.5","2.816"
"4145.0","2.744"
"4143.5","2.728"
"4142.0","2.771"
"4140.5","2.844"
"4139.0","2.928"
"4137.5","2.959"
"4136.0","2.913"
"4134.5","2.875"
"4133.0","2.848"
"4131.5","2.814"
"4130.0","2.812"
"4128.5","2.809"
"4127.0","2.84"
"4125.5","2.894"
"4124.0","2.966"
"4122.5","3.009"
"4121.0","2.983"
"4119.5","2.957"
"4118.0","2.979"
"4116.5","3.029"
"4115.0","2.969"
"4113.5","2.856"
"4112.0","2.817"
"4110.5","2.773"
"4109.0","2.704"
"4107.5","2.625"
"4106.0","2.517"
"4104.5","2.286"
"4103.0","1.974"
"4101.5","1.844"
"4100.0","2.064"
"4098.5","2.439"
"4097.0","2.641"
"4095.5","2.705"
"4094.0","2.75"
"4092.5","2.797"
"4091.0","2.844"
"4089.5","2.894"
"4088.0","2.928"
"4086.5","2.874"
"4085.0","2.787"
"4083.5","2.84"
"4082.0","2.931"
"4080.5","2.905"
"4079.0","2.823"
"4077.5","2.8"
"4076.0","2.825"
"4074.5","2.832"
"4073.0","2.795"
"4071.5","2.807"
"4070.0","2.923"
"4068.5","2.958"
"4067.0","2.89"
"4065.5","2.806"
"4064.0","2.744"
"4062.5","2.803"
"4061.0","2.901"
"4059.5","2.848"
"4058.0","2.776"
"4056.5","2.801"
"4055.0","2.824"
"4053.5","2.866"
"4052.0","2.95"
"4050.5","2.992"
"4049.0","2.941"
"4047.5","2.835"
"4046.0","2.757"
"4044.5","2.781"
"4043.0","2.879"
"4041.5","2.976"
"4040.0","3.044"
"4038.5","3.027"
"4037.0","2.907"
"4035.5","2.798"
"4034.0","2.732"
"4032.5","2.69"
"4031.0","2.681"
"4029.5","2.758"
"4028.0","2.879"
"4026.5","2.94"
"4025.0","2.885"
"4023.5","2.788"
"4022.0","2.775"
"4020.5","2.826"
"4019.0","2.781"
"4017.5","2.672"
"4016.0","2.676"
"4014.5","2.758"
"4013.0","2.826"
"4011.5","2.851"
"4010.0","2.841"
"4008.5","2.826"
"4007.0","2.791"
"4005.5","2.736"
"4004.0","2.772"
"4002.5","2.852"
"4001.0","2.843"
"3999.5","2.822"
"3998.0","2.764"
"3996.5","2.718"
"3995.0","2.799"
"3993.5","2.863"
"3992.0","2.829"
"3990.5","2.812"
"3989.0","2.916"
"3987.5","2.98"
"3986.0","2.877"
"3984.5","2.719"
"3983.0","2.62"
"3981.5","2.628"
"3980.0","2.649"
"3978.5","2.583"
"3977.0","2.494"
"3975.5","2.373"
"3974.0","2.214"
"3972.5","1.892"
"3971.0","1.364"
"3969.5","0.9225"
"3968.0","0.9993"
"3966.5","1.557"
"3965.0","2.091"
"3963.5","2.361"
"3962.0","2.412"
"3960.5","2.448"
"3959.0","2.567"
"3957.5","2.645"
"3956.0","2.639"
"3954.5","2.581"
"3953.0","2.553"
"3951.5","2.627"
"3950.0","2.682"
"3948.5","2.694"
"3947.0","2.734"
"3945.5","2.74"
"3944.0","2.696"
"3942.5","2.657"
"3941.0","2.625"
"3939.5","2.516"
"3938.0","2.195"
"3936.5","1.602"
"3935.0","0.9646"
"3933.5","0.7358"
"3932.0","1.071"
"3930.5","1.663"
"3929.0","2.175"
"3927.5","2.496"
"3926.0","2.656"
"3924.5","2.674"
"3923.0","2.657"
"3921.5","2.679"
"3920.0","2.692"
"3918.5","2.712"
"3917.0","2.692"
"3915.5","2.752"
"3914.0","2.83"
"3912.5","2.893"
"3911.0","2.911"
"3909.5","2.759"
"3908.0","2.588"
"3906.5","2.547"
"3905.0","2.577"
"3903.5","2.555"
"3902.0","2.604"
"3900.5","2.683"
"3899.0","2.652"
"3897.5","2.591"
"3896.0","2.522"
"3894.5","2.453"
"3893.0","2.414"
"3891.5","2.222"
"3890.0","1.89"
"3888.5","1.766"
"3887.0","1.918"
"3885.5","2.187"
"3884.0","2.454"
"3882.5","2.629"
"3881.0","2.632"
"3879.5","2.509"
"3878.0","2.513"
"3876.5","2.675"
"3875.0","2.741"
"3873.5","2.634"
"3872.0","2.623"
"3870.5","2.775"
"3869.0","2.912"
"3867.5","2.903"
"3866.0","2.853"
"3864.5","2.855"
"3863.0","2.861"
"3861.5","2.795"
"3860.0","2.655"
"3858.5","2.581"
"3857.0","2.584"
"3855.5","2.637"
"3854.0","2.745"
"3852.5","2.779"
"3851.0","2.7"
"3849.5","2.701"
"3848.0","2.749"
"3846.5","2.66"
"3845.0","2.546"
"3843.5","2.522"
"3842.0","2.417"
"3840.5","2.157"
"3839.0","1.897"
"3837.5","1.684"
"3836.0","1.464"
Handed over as 1.23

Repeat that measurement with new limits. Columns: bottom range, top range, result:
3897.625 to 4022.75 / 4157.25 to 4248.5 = 1.27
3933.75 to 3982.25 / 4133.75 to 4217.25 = 1.40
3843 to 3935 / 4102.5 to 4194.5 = 1.27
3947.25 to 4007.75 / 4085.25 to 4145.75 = 1.18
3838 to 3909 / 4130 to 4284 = 1.31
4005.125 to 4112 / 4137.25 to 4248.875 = 1.09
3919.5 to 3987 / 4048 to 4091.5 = 1.33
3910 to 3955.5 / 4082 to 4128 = 1.23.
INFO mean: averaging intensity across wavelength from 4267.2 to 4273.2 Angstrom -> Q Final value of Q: 2.77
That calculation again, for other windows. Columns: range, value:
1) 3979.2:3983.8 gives 2.63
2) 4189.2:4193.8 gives 2.78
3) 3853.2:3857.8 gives 2.66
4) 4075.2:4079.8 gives 2.82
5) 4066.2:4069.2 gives 2.92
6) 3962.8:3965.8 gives 2.21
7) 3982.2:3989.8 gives 2.82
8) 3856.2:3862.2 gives 2.65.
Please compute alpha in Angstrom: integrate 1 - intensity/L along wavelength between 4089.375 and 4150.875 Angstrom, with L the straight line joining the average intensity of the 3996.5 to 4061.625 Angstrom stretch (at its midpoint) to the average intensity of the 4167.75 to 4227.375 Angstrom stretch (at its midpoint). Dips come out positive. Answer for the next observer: 1.5 Angstrom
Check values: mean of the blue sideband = 2.83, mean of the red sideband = 2.82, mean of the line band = 2.76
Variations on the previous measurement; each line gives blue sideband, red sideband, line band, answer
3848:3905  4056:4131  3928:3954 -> 4.5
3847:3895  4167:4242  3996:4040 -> -2.0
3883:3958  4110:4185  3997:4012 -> -1.3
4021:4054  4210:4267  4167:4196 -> 0.4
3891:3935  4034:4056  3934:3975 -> 5.8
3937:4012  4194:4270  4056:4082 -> -2.0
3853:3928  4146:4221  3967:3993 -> 3.3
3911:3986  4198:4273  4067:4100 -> -3.0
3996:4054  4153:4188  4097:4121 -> 1.9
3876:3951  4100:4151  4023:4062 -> -3.3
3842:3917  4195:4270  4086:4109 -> 1.7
